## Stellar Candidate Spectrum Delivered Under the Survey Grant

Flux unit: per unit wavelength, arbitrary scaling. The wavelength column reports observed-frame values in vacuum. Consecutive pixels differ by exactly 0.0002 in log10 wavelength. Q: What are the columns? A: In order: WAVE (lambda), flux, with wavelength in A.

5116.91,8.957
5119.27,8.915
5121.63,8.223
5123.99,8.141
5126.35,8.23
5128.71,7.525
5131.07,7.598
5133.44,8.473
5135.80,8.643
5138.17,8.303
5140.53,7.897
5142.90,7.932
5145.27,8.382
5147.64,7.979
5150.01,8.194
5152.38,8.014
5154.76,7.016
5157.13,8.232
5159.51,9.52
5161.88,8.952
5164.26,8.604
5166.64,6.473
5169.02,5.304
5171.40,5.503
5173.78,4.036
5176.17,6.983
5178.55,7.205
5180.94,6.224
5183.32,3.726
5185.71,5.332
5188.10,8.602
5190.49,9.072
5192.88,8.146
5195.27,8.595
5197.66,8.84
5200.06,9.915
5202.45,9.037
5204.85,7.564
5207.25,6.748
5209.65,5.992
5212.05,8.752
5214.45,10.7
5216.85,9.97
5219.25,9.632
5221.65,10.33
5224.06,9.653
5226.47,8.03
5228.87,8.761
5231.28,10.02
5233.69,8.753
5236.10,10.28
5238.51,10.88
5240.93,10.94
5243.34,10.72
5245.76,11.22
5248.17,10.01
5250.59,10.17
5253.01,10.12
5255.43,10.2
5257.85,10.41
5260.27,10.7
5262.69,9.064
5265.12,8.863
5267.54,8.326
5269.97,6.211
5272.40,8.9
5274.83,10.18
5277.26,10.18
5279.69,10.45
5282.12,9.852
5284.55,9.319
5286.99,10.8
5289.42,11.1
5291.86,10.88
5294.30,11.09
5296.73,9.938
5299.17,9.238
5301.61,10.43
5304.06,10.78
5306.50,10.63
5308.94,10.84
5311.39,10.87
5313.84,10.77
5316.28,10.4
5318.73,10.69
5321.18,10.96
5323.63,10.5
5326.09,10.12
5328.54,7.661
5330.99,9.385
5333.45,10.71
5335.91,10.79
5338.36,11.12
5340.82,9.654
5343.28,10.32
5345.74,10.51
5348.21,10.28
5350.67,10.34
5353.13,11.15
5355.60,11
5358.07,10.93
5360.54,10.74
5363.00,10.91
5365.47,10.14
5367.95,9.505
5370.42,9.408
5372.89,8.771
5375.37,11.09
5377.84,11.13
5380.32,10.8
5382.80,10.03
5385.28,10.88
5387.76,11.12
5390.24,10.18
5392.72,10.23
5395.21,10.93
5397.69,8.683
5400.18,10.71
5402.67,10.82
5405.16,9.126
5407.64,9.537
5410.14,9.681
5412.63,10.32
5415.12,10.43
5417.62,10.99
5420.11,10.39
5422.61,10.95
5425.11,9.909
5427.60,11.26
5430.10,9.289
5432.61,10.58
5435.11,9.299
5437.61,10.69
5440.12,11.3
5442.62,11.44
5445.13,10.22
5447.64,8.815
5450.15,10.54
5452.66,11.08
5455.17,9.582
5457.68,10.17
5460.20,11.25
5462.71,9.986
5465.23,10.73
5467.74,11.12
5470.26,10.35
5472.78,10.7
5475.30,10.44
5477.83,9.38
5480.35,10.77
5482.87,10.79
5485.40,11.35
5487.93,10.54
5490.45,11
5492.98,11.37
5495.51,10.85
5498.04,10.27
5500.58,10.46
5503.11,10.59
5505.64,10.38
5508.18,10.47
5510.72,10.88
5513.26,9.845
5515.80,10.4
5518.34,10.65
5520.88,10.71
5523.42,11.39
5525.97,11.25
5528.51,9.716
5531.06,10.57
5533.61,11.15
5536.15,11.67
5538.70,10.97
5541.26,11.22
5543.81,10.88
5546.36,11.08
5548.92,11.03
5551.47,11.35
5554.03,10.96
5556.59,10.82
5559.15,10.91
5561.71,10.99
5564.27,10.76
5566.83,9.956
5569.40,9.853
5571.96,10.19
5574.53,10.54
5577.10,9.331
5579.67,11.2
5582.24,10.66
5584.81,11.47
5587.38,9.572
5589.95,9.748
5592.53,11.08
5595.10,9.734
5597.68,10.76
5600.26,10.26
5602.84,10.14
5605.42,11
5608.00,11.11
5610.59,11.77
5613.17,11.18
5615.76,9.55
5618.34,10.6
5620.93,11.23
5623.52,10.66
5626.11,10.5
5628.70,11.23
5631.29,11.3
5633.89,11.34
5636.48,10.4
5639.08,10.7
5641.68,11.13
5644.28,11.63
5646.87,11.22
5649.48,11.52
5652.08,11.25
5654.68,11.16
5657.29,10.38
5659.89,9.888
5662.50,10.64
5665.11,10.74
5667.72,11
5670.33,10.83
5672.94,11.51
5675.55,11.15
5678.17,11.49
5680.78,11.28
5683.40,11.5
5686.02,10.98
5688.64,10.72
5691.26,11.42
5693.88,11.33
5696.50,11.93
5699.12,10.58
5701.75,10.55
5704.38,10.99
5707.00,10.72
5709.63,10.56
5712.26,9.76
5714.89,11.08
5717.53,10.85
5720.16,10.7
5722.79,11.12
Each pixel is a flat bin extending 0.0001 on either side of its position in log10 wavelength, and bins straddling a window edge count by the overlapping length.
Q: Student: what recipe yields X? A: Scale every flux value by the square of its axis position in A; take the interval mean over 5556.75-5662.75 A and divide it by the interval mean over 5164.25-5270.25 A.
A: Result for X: 1.44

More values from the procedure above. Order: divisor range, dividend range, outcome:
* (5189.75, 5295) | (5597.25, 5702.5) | 1.34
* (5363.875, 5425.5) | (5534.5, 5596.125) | 1.11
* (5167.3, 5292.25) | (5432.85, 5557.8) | 1.33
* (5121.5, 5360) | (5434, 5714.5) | 1.32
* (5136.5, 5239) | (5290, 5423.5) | 1.37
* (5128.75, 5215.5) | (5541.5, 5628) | 1.62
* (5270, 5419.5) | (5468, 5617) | 1.11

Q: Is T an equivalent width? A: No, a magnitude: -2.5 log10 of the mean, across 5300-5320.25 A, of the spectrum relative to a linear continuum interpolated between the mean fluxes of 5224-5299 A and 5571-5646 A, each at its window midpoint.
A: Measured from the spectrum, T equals -0.07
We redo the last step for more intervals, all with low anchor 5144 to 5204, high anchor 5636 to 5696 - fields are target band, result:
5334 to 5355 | -0.20 mag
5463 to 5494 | -0.10 mag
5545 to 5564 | -0.08 mag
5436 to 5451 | -0.11 mag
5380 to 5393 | -0.17 mag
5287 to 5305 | -0.24 mag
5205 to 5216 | -0.04 mag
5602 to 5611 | -0.03 mag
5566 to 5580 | 0.03 mag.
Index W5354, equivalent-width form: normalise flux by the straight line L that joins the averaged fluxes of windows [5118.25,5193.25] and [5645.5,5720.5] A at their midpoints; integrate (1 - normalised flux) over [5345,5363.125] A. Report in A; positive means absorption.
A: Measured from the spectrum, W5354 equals -3.9 A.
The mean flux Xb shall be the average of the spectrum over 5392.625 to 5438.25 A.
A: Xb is 10.2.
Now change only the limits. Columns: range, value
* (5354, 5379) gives 10.4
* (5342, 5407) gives 10.4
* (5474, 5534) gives 10.6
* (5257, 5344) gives 10.1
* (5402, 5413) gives 9.82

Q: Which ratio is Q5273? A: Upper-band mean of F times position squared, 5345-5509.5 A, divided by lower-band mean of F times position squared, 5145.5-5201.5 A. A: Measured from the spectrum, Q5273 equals 1.5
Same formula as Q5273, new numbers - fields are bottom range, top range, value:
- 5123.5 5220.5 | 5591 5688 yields 1.66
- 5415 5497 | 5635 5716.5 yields 1.13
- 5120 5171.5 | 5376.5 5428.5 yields 1.44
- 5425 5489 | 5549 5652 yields 1.08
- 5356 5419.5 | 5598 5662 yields 1.15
